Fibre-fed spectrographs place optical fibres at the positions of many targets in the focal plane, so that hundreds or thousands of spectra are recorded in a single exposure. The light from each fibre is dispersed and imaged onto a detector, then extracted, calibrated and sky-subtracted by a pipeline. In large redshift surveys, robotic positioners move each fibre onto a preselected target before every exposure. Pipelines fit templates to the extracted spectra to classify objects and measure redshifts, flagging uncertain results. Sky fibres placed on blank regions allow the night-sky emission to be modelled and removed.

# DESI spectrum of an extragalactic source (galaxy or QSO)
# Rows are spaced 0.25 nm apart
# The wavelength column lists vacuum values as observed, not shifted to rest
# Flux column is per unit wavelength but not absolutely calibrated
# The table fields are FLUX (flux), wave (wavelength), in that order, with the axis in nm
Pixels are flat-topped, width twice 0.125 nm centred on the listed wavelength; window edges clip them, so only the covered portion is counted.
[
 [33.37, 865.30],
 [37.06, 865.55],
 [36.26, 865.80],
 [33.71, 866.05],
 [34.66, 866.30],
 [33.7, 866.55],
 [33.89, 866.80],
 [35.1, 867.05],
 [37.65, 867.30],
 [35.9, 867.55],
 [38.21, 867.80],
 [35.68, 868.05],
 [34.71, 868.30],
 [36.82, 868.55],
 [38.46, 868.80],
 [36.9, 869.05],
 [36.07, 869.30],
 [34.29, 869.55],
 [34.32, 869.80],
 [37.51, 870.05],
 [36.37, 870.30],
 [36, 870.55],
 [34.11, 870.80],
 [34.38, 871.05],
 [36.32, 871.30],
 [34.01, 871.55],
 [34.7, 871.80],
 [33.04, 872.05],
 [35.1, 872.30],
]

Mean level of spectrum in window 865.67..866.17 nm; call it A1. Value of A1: 35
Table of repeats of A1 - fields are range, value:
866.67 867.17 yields 34.5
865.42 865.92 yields 36.6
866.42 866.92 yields 33.8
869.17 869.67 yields 35.2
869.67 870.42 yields 36.1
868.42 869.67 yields 36.5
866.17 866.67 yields 34.2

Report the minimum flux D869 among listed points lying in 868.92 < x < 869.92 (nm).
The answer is 34.29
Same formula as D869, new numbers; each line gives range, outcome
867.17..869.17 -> 34.71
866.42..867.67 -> 33.7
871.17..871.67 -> 34.01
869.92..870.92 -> 34.11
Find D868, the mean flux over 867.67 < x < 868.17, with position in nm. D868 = 36.9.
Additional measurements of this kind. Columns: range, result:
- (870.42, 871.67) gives 35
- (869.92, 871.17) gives 35.7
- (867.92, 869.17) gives 36.5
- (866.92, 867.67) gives 36.2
